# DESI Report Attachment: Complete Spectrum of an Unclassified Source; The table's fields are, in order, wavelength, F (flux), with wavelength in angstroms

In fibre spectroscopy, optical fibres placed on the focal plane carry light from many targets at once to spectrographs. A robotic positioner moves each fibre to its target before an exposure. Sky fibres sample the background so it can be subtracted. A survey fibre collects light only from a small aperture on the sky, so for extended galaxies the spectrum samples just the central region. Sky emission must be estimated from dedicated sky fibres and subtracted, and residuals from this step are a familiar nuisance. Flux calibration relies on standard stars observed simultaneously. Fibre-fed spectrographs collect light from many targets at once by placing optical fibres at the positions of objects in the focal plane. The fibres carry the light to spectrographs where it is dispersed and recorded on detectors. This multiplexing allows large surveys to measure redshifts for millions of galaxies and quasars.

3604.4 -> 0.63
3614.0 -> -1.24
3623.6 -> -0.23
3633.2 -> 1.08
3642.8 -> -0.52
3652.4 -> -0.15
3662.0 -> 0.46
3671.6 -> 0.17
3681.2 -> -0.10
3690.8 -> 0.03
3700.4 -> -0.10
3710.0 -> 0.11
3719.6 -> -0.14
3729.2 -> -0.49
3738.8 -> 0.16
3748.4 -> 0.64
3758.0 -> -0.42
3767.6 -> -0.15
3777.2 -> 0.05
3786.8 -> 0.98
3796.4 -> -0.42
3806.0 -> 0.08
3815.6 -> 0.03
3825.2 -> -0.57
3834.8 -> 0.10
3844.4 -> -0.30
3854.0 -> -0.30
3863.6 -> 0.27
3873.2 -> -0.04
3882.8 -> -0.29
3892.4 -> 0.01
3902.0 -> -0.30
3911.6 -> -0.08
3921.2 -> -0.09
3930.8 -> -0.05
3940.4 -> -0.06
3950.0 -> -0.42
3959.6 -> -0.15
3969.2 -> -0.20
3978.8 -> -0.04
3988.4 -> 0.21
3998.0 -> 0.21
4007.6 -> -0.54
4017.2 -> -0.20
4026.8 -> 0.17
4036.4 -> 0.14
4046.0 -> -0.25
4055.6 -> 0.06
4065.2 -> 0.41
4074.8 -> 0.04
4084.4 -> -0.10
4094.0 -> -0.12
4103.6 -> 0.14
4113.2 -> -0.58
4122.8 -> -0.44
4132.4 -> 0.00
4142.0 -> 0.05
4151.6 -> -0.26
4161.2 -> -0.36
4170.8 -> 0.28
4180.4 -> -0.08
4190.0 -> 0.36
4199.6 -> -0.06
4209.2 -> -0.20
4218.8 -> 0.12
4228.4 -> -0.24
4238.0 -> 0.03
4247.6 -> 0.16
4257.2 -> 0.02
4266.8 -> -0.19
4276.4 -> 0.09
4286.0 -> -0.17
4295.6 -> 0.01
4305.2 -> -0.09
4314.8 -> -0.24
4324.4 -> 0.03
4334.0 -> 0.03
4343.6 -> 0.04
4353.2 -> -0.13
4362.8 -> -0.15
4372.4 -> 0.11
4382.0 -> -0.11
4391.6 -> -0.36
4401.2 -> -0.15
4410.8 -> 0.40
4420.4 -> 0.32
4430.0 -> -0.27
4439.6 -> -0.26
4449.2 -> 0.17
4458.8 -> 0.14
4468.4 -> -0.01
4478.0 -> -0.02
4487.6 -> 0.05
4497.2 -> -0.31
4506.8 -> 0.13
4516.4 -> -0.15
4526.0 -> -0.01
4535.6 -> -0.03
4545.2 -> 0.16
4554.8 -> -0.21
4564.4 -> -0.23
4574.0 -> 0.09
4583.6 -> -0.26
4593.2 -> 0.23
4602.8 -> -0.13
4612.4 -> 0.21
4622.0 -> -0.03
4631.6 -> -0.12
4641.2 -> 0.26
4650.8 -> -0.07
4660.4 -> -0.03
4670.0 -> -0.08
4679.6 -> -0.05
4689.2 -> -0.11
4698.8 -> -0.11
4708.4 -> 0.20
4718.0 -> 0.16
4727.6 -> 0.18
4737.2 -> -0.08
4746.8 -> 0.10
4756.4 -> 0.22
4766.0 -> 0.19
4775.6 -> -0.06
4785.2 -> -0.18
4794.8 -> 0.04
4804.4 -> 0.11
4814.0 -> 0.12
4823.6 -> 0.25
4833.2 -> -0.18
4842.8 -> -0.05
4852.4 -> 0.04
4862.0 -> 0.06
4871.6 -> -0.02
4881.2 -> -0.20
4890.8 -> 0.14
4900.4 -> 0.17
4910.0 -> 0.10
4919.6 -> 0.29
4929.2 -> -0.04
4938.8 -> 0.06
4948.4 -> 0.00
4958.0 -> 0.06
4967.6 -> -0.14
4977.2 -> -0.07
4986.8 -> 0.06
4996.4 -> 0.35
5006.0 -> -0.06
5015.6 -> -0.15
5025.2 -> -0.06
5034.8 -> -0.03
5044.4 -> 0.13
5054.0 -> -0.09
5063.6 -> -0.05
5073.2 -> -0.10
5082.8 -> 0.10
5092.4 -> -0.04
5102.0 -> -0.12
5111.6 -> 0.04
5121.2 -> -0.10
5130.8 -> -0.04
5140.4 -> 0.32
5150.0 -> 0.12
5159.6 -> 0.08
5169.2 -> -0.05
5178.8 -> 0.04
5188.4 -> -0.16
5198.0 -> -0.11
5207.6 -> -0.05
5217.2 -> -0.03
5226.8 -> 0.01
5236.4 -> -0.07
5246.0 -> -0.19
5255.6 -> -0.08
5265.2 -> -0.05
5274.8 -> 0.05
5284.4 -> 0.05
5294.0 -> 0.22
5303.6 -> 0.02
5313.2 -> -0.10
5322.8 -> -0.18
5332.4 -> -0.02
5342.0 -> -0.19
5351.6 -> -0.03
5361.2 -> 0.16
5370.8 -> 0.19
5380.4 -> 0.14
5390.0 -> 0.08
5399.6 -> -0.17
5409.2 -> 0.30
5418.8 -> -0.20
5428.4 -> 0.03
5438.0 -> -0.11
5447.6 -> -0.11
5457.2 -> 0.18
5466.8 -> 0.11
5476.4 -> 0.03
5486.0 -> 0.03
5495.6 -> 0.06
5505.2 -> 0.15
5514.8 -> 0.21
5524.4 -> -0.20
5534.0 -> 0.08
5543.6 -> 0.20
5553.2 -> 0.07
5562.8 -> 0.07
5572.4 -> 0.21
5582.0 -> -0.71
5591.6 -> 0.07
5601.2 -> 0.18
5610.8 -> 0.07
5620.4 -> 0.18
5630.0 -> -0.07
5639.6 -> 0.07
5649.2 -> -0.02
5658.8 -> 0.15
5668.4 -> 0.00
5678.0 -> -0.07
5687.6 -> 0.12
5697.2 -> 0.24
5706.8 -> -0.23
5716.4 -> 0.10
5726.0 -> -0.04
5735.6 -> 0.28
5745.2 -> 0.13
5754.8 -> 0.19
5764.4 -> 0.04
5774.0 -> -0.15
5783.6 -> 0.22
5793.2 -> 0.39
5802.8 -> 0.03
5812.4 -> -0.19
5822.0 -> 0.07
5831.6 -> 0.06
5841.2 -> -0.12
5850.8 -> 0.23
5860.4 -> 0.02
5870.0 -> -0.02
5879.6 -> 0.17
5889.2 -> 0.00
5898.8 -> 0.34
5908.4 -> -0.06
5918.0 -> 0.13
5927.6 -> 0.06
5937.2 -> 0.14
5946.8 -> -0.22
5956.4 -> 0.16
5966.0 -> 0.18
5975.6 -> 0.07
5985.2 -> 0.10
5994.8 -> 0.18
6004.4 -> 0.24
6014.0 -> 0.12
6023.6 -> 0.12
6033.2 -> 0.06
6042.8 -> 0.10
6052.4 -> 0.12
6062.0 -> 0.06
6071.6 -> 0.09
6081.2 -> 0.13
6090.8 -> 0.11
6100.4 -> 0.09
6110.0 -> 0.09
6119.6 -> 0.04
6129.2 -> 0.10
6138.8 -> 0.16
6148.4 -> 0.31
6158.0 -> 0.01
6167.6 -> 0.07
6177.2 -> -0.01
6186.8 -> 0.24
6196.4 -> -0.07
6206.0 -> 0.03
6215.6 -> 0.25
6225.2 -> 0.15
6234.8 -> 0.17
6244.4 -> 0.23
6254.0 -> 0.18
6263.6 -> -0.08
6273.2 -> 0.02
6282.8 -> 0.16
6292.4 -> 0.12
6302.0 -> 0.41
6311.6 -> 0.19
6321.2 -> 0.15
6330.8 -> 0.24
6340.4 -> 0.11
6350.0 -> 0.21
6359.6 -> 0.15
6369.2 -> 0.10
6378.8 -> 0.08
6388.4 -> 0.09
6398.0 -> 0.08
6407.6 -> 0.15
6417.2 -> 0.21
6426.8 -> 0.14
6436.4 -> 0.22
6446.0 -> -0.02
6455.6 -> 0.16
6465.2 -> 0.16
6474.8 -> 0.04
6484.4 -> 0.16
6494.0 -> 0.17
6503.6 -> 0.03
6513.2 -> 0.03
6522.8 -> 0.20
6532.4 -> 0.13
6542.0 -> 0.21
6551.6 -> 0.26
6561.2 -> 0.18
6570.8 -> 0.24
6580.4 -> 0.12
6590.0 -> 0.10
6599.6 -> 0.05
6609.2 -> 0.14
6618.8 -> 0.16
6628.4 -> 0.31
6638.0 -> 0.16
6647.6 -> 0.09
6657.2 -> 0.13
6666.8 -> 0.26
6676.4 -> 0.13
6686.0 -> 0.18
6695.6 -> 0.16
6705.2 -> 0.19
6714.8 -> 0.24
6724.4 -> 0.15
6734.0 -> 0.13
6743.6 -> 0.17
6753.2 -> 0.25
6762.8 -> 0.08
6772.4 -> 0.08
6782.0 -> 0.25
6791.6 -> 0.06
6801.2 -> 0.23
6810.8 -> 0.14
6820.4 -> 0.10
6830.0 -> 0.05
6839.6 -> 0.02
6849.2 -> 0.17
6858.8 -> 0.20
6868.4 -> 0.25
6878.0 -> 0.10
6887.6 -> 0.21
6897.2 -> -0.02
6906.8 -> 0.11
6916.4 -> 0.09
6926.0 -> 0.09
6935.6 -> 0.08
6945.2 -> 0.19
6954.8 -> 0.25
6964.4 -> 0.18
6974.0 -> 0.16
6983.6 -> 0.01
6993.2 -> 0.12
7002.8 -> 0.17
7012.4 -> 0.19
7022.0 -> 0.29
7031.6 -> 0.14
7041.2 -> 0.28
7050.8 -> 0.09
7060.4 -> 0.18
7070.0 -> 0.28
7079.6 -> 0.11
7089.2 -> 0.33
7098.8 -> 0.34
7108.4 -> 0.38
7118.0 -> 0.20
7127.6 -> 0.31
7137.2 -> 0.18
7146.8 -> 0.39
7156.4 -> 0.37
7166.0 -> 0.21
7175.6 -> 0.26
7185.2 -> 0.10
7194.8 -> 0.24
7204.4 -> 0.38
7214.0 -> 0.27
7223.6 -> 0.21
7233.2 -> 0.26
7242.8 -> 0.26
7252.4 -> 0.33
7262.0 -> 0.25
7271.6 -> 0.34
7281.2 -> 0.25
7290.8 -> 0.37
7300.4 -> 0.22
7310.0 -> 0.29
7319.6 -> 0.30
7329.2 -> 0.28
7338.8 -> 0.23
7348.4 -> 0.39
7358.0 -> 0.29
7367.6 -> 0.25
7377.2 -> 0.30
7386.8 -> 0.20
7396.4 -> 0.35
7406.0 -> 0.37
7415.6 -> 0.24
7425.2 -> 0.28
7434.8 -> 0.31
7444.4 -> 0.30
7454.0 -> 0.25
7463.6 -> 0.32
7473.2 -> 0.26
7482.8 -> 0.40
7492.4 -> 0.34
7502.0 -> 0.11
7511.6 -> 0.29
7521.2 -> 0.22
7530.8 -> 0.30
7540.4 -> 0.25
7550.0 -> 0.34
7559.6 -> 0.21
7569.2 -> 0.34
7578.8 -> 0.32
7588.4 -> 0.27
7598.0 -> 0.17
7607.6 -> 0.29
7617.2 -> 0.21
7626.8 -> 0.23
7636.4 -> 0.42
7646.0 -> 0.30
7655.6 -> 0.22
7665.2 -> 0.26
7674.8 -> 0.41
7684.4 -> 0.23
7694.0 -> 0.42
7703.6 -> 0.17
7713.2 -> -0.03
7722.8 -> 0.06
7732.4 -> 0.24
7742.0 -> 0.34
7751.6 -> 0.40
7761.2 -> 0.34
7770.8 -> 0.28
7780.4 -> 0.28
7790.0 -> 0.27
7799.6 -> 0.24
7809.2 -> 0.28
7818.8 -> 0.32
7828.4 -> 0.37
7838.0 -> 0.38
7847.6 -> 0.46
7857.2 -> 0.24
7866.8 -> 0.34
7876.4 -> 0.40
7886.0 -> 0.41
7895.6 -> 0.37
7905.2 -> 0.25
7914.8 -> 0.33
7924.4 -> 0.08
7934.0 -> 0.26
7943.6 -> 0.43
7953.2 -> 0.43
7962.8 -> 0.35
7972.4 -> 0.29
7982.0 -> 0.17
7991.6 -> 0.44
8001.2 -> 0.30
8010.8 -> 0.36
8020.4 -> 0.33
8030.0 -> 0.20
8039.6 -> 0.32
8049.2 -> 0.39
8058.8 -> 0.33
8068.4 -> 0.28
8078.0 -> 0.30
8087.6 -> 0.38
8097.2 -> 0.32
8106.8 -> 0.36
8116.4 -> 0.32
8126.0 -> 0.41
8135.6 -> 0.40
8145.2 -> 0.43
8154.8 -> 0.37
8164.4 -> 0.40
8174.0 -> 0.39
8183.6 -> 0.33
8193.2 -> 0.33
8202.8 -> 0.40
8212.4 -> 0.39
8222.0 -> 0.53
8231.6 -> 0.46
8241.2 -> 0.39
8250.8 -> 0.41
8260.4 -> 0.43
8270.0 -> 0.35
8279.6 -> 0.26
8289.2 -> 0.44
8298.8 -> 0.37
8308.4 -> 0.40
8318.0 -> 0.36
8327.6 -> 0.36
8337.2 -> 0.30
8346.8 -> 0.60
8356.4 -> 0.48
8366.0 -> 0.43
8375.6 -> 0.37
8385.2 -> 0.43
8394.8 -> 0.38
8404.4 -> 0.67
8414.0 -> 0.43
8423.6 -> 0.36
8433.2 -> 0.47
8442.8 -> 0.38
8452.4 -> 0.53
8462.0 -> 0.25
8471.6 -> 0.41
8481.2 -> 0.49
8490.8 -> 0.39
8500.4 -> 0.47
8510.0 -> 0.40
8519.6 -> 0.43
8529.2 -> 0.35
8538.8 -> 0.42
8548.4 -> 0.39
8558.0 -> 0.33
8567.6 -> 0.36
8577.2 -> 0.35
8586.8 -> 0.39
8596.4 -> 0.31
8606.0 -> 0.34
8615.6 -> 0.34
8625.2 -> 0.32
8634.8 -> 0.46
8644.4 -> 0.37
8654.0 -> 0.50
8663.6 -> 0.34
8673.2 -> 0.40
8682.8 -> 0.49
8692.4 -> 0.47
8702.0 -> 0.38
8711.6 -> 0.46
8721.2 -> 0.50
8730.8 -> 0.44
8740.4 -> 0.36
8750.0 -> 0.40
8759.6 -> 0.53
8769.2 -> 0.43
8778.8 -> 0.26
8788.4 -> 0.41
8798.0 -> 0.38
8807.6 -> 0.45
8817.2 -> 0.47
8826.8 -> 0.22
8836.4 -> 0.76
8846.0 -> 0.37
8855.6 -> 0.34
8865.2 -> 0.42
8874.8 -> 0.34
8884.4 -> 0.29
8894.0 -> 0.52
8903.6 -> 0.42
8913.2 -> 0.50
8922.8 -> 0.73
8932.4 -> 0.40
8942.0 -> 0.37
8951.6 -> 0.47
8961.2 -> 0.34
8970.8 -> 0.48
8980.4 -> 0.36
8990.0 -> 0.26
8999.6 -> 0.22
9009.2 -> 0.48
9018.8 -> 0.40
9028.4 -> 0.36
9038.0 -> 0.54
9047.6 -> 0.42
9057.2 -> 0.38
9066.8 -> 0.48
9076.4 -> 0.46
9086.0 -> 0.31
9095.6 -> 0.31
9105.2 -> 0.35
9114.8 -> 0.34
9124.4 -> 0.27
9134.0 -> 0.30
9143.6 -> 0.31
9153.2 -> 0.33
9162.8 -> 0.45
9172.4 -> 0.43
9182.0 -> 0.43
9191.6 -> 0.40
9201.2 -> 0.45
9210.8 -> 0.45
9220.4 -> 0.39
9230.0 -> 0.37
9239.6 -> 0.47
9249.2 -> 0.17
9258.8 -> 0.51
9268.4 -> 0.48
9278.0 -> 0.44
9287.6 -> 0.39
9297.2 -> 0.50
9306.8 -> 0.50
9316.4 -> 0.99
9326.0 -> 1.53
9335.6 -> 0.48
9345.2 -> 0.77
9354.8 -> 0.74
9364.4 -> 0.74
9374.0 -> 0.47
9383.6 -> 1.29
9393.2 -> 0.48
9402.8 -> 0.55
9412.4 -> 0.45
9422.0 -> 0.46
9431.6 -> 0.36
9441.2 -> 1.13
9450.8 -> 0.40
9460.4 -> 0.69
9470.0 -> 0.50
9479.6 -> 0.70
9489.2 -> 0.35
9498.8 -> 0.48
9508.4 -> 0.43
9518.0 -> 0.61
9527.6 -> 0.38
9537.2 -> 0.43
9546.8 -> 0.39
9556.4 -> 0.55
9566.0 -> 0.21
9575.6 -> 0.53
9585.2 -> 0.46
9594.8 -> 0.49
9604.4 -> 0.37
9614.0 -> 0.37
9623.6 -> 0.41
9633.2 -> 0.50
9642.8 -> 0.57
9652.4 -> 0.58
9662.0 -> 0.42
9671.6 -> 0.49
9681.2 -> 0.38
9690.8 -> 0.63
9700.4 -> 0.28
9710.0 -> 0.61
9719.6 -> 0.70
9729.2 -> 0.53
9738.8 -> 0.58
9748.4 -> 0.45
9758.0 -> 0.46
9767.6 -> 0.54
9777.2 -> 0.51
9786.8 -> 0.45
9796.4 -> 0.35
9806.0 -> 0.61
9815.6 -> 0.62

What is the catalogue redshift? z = 0.76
